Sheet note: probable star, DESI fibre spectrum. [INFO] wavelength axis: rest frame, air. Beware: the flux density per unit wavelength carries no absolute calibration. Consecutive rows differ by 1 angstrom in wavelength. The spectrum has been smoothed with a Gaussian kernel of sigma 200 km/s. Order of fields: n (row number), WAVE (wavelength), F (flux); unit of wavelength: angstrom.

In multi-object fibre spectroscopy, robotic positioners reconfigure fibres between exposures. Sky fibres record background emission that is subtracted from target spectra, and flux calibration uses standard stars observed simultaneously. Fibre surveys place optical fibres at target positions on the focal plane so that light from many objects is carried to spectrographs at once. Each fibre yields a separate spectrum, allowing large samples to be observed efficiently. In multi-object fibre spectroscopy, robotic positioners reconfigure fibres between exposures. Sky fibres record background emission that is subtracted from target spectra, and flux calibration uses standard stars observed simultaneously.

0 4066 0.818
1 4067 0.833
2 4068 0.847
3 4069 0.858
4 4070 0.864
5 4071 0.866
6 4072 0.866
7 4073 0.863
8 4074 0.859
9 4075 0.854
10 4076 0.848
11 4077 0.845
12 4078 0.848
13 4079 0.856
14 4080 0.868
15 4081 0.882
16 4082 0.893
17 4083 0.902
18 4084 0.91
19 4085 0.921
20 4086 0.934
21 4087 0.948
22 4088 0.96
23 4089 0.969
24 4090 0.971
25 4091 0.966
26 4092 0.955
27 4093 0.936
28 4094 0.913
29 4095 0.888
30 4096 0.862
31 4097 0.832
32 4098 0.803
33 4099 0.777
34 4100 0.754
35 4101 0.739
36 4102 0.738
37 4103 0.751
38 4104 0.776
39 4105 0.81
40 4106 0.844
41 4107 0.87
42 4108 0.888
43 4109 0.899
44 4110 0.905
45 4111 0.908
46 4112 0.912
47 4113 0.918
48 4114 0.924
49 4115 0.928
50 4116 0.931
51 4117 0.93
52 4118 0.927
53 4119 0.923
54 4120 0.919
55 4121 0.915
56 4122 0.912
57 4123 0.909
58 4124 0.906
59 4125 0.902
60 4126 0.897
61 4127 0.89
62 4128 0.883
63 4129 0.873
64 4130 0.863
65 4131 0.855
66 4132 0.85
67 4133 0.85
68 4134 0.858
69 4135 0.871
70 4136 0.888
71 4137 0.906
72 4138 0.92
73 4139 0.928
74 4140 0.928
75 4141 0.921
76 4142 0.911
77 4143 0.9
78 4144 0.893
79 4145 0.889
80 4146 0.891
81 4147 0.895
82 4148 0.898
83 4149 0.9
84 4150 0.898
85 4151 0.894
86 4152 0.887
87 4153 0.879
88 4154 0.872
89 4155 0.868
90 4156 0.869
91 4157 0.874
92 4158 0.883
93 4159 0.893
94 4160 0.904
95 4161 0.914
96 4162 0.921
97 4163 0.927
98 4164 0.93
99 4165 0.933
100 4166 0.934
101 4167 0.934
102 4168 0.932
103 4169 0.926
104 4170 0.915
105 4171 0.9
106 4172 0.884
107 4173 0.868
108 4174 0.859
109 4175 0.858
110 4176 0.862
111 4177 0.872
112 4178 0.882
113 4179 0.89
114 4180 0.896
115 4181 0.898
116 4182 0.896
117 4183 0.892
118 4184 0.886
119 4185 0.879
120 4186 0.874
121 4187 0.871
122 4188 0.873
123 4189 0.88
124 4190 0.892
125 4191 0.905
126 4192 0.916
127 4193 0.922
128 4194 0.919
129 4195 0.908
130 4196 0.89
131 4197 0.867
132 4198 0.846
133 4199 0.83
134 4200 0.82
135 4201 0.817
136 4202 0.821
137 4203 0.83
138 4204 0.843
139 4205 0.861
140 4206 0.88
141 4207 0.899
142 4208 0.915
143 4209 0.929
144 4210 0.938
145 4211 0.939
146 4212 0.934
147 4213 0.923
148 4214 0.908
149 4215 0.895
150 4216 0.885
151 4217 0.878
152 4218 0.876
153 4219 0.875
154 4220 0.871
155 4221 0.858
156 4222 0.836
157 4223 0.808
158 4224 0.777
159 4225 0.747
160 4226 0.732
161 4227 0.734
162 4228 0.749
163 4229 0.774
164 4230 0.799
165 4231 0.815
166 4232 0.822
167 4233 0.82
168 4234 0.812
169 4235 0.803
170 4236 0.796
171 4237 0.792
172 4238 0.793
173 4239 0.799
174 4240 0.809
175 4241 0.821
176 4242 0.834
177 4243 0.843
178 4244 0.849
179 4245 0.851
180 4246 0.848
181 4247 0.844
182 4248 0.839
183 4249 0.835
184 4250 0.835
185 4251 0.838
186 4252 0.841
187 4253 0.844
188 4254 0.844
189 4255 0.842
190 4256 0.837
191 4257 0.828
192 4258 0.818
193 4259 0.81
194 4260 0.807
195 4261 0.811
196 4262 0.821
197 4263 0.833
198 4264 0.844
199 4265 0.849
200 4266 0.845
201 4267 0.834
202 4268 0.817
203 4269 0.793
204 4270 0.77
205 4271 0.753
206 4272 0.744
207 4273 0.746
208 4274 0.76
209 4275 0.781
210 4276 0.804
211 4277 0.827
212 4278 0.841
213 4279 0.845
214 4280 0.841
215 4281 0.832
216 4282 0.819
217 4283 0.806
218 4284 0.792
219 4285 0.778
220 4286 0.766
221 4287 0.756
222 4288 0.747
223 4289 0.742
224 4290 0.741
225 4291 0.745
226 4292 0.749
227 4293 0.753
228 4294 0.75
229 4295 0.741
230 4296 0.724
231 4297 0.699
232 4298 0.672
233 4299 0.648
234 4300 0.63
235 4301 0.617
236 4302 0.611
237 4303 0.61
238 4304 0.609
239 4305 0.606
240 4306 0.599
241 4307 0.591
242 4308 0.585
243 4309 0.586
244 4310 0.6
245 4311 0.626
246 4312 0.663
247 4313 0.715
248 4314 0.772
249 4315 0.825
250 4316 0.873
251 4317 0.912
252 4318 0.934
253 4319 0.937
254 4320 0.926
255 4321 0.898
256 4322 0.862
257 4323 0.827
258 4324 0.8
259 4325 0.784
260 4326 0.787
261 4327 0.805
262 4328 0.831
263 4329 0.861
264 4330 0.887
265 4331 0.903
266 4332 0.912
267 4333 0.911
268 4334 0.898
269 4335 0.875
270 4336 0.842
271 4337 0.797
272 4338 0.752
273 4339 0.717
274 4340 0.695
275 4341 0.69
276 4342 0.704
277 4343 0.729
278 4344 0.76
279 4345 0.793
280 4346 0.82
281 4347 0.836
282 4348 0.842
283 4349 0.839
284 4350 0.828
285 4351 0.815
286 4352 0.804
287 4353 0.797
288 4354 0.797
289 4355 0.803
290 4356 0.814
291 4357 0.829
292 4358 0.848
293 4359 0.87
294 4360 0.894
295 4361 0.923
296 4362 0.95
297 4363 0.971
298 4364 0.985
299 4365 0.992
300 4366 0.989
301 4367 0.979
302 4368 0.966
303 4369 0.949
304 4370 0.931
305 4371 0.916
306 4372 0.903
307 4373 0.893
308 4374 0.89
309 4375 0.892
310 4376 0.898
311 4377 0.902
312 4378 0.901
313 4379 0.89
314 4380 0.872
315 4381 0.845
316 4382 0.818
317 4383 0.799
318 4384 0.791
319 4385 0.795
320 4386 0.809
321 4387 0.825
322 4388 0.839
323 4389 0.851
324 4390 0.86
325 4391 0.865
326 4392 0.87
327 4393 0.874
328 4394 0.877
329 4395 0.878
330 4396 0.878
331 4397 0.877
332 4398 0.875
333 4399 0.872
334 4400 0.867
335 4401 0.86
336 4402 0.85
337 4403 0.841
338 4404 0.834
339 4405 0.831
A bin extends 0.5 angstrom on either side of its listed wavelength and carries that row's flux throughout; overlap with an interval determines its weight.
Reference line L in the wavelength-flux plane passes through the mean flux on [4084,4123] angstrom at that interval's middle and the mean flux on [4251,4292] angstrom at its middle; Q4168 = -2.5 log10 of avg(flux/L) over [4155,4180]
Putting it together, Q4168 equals -0.05 mag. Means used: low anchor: 0.886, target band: 0.898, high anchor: 0.804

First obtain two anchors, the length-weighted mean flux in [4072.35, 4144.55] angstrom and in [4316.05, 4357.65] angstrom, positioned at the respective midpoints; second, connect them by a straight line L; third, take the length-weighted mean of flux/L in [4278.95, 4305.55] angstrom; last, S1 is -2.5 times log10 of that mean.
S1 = 0.16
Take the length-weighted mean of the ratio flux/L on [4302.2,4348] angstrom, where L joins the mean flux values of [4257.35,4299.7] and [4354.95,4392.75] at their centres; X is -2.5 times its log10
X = 0.08 mag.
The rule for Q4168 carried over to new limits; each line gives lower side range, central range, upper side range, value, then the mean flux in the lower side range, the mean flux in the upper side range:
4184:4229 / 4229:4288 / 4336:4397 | 0.060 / 0.864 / 0.852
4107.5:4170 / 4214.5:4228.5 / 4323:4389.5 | 0.075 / 0.901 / 0.85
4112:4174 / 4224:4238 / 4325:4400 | 0.128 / 0.9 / 0.855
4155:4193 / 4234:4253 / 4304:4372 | 0.048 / 0.895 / 0.821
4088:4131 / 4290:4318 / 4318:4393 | 0.238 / 0.882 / 0.854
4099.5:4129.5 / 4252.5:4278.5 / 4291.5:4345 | -0.033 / 0.876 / 0.757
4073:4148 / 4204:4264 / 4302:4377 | 0.015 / 0.885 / 0.82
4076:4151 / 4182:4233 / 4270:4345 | -0.042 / 0.887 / 0.764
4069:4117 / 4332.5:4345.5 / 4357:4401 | 0.135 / 0.876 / 0.887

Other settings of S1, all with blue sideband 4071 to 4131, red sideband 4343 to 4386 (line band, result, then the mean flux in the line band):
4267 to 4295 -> 0.12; 0.782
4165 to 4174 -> -0.04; 0.91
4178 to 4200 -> -0.01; 0.886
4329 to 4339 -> 0.02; 0.857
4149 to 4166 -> -0.02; 0.898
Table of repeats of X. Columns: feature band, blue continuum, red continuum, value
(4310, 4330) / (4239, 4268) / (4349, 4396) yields 0.05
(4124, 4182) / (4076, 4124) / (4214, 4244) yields -0.05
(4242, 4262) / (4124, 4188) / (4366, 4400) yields 0.06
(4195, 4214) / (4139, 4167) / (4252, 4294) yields -0.03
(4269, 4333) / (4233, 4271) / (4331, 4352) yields 0.07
